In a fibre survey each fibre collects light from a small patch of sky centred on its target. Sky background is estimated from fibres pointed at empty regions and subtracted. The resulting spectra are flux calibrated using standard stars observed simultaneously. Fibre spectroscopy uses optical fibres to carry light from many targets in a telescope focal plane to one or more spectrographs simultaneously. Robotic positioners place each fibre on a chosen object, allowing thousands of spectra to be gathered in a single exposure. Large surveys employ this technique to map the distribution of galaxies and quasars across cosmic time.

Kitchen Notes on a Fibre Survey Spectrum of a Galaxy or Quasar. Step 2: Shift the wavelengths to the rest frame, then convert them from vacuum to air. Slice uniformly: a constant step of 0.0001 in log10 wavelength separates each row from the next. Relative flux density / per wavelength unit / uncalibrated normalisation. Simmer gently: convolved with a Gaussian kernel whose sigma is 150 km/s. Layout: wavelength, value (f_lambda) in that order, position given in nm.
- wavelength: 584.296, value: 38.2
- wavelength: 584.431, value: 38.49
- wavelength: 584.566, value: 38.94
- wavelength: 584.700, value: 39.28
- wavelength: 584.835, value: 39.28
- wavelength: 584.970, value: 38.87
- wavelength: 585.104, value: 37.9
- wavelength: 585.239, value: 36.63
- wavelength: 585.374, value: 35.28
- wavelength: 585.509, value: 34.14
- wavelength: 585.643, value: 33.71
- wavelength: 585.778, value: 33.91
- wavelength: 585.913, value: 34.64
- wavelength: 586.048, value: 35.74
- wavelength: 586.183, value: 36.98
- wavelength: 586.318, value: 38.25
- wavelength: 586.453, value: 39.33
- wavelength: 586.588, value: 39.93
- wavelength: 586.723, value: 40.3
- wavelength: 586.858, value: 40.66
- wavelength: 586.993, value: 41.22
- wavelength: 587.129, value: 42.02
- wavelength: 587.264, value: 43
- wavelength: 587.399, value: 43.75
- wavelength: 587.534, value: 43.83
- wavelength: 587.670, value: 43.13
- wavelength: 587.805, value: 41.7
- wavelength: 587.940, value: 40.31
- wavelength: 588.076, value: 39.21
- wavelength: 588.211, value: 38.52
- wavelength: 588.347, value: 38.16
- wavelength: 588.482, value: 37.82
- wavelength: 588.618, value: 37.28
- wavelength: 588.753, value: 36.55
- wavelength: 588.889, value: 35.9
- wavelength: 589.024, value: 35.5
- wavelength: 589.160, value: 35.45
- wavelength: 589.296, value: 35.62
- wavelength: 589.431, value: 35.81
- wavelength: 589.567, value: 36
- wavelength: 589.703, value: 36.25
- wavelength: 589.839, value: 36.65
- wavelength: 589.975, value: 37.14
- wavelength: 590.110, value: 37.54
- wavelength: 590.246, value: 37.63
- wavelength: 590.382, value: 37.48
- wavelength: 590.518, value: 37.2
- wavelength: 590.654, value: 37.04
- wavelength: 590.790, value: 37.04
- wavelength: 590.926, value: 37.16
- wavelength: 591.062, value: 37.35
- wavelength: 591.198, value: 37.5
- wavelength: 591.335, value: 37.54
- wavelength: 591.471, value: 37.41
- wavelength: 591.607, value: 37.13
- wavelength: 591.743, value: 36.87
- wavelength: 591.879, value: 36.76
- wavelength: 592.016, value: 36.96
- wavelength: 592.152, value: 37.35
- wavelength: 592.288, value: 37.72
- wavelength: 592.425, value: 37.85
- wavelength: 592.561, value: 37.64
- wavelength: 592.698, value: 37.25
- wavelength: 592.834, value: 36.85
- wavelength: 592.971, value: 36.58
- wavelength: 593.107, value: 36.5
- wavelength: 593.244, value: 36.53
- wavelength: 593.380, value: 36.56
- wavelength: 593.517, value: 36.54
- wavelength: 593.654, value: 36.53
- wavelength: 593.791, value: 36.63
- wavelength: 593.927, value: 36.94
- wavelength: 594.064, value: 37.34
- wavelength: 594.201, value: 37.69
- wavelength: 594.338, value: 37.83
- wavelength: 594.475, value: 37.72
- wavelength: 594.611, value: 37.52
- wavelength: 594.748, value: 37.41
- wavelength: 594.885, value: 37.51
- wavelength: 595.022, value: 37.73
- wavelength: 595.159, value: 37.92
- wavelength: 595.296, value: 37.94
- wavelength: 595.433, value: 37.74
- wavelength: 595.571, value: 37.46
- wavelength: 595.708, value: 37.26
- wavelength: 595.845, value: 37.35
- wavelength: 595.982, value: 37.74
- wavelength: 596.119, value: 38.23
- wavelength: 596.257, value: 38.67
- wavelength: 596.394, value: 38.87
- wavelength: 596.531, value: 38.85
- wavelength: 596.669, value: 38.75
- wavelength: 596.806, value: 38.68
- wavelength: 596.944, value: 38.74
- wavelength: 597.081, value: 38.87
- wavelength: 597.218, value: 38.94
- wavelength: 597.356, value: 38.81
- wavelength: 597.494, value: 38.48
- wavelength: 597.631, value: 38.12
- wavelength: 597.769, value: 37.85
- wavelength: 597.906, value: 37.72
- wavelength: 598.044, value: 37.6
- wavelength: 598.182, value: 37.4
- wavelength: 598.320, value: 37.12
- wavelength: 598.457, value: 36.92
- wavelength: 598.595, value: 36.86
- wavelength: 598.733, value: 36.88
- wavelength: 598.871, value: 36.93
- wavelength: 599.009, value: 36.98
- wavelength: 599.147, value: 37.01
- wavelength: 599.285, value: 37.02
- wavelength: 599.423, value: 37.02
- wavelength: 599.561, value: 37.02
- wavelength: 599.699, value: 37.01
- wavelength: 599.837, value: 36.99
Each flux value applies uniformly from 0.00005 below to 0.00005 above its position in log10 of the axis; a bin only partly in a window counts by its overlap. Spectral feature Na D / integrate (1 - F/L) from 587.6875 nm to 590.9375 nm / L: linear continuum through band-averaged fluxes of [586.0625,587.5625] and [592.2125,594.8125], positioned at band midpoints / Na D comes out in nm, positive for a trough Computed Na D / 0.16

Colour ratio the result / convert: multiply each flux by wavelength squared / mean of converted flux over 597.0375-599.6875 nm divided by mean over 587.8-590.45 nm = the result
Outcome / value 1.0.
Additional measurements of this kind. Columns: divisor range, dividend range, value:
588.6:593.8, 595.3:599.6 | 1.05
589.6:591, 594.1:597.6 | 1.05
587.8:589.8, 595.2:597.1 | 1.05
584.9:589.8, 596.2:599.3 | 1.03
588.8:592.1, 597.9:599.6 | 1.04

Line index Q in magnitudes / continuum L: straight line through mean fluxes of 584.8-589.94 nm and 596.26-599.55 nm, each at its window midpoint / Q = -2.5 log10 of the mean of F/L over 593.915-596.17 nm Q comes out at 0.01 mag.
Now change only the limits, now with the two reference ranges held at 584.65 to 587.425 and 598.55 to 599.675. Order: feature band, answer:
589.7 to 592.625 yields 0.01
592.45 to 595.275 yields 0.01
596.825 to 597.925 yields -0.04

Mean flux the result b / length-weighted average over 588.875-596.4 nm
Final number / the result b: 37.1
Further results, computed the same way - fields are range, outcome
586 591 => 38.5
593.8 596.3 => 37.6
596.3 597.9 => 38.6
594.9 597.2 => 38.2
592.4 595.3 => 37.2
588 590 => 36.8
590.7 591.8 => 37.3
